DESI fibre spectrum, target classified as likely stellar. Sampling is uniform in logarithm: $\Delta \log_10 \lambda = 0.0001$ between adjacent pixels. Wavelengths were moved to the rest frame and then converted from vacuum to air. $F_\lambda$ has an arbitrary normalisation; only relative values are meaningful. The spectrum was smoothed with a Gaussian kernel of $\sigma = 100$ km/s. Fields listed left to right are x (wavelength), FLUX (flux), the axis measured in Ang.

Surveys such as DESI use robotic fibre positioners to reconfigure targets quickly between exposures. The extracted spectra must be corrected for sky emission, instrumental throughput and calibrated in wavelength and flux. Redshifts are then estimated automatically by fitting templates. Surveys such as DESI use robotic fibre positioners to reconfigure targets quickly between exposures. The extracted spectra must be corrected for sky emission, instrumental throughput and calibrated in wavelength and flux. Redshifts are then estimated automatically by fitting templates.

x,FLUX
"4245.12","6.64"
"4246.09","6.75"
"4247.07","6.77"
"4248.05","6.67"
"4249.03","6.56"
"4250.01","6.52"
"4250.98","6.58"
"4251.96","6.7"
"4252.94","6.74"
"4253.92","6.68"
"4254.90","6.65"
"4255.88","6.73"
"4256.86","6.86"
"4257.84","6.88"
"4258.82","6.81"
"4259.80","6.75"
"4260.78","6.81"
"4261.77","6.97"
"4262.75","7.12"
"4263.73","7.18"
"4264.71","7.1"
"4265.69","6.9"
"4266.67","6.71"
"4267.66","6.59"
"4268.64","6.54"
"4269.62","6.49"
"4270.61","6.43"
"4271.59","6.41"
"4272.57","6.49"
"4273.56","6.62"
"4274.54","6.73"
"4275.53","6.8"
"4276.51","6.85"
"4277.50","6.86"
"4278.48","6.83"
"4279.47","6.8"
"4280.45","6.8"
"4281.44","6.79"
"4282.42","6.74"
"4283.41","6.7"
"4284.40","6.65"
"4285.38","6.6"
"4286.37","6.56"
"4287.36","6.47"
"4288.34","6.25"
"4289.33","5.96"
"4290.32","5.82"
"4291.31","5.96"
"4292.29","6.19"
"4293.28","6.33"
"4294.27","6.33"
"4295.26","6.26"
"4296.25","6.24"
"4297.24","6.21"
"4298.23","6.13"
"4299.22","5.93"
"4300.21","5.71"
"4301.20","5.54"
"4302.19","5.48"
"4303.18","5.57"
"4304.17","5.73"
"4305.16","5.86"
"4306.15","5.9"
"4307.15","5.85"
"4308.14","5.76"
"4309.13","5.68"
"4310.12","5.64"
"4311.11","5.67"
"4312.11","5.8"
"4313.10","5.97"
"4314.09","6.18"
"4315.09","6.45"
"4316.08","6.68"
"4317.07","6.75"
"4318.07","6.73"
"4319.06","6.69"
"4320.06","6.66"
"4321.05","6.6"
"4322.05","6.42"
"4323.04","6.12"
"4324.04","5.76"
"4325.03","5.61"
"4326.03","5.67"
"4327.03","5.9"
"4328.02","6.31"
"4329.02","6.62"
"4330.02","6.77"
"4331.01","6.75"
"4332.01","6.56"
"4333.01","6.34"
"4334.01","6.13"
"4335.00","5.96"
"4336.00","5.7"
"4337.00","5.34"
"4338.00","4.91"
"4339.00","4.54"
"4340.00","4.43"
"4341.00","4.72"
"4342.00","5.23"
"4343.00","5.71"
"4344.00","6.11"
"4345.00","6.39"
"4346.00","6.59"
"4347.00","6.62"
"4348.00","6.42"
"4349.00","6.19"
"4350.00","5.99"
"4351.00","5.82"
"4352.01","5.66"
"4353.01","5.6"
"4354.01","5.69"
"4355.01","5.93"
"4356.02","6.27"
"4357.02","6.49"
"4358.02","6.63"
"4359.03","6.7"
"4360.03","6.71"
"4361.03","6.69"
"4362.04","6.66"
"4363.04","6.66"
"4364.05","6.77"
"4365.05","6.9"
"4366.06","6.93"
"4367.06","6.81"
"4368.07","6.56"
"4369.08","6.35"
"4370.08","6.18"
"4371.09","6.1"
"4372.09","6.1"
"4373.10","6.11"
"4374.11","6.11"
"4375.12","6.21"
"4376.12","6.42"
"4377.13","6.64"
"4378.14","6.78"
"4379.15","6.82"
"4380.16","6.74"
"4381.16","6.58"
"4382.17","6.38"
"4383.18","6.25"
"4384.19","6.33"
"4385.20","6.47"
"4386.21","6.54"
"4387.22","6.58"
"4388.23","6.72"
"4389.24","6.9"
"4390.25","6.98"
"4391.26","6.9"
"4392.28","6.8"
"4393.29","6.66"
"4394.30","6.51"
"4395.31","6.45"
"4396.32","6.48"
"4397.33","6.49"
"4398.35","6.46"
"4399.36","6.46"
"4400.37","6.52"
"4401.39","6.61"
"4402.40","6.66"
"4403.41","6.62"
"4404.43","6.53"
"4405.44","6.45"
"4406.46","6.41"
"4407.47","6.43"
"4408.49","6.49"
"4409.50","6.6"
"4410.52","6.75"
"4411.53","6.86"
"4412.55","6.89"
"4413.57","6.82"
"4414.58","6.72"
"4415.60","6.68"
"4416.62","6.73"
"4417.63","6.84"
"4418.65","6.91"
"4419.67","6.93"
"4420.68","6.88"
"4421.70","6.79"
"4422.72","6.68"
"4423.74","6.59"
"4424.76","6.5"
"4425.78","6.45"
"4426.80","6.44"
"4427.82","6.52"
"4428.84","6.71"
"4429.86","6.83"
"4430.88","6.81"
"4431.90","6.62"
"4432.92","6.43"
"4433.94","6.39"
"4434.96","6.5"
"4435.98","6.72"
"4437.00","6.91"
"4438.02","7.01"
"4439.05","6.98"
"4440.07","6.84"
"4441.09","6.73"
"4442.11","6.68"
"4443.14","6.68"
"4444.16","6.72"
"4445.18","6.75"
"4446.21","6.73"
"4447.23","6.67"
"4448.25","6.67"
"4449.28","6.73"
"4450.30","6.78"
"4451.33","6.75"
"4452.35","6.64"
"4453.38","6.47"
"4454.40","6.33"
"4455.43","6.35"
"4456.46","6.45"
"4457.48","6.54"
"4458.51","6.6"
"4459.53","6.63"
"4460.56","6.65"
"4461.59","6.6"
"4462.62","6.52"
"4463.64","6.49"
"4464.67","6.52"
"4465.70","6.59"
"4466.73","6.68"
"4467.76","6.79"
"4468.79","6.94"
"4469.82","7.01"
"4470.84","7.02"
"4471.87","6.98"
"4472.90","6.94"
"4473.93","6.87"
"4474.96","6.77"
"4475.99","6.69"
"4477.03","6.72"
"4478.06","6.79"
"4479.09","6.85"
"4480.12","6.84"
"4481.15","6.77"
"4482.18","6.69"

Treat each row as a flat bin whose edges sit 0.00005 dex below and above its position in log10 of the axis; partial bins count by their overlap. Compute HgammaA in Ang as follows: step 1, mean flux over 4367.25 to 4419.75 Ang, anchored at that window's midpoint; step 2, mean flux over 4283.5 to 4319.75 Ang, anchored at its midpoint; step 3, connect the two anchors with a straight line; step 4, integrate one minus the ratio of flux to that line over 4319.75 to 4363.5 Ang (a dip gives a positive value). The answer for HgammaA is 1.7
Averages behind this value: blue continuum 6.11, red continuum 6.57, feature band 6.06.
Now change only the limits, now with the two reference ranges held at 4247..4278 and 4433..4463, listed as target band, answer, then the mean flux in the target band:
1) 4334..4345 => 2.21 Ang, 5.36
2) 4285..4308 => 2.36 Ang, 6.03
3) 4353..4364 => 0.45 Ang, 6.42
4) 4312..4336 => 1.44 Ang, 6.31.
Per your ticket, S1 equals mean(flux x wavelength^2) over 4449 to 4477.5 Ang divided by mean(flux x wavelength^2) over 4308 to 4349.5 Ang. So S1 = 1.18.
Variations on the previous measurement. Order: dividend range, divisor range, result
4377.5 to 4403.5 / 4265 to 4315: 1.10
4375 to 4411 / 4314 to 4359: 1.11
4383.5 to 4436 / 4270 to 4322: 1.11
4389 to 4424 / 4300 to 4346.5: 1.16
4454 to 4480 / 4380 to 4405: 1.05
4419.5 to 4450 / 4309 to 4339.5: 1.15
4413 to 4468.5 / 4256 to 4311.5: 1.12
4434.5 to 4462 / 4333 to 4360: 1.19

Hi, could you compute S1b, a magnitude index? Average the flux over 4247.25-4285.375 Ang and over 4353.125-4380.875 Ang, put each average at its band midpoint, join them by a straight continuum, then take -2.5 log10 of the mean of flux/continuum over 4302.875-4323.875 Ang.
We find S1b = 0.082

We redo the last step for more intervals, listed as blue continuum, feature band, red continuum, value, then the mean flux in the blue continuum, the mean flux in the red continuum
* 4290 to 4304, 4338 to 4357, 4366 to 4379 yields 0.089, 5.98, 6.4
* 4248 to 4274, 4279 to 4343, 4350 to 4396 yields 0.093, 6.72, 6.46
